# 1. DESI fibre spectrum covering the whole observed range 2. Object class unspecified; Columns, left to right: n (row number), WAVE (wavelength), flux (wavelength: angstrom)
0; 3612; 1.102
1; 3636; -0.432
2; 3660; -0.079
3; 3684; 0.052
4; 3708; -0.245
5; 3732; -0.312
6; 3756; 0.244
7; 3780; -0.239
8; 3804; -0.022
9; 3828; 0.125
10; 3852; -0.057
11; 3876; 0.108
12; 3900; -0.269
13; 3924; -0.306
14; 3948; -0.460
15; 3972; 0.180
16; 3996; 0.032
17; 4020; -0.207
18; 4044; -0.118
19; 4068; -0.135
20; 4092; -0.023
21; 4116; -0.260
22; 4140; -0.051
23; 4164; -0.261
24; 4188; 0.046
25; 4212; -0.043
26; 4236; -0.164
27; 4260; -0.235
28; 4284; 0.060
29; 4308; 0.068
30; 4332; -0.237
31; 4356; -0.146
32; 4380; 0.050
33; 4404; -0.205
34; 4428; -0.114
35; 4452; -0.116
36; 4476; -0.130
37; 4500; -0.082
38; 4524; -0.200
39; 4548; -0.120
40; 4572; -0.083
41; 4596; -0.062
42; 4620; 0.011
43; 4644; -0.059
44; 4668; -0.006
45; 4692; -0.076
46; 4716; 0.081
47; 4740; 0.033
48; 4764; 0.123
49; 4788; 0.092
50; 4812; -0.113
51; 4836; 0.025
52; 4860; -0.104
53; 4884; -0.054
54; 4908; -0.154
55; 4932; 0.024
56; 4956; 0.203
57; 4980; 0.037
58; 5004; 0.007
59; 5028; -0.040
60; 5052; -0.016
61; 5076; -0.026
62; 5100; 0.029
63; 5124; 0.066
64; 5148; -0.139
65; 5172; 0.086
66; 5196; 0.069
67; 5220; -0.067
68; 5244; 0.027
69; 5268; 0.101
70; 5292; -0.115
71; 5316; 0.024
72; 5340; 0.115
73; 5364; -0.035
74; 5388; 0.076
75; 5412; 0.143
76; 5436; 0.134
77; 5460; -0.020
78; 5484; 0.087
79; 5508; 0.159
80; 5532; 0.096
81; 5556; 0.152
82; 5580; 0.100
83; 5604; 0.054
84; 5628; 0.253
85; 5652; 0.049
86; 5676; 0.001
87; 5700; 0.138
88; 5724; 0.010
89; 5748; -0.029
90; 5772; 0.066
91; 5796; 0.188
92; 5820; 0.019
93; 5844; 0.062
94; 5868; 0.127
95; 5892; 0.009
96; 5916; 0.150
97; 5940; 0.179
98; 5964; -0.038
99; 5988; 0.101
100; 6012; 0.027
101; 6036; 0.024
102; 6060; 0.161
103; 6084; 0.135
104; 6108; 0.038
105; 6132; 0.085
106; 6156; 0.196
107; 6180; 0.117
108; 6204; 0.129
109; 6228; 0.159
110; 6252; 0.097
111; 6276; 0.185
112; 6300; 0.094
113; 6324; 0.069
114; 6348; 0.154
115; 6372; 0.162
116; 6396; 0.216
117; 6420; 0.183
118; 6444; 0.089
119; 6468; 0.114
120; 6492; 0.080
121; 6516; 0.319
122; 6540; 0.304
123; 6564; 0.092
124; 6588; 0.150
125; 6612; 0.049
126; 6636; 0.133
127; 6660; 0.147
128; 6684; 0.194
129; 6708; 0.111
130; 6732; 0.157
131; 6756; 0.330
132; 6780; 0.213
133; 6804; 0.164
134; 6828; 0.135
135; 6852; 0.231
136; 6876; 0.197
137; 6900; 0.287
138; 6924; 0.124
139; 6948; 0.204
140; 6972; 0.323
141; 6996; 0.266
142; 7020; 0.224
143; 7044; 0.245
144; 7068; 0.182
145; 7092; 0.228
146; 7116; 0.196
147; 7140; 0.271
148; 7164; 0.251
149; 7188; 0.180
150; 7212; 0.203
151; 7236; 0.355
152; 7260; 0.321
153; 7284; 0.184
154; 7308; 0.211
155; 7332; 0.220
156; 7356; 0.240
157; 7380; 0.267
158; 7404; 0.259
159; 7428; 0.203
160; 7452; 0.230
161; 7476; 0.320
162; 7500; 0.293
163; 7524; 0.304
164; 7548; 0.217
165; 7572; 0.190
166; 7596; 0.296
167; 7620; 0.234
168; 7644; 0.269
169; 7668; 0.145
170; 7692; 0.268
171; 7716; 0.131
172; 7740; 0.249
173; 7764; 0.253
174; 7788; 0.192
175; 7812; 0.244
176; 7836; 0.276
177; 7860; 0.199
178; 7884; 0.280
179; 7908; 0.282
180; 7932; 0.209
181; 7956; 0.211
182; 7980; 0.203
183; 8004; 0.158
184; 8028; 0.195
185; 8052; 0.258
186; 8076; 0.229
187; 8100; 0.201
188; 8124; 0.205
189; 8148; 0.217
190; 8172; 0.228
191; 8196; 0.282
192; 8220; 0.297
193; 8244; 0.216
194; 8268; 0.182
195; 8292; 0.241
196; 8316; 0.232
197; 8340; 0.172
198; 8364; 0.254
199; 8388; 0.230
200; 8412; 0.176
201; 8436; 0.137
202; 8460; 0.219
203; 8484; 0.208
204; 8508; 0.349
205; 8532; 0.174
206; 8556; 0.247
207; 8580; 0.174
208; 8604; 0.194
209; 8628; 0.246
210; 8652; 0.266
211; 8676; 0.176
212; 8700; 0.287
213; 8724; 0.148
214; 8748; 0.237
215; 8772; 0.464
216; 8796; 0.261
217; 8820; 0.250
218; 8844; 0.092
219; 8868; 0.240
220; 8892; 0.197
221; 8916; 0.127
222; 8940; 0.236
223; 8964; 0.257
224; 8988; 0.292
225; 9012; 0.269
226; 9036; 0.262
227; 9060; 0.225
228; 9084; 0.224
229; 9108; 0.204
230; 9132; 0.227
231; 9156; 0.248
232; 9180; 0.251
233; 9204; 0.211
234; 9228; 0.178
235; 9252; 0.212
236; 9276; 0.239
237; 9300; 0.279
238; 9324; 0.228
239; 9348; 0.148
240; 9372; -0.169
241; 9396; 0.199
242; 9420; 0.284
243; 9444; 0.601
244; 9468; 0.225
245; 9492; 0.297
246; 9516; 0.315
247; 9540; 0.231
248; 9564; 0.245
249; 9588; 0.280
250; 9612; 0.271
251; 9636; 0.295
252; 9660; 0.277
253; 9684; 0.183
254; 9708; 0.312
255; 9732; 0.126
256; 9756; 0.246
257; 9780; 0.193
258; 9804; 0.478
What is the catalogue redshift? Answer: 0.75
